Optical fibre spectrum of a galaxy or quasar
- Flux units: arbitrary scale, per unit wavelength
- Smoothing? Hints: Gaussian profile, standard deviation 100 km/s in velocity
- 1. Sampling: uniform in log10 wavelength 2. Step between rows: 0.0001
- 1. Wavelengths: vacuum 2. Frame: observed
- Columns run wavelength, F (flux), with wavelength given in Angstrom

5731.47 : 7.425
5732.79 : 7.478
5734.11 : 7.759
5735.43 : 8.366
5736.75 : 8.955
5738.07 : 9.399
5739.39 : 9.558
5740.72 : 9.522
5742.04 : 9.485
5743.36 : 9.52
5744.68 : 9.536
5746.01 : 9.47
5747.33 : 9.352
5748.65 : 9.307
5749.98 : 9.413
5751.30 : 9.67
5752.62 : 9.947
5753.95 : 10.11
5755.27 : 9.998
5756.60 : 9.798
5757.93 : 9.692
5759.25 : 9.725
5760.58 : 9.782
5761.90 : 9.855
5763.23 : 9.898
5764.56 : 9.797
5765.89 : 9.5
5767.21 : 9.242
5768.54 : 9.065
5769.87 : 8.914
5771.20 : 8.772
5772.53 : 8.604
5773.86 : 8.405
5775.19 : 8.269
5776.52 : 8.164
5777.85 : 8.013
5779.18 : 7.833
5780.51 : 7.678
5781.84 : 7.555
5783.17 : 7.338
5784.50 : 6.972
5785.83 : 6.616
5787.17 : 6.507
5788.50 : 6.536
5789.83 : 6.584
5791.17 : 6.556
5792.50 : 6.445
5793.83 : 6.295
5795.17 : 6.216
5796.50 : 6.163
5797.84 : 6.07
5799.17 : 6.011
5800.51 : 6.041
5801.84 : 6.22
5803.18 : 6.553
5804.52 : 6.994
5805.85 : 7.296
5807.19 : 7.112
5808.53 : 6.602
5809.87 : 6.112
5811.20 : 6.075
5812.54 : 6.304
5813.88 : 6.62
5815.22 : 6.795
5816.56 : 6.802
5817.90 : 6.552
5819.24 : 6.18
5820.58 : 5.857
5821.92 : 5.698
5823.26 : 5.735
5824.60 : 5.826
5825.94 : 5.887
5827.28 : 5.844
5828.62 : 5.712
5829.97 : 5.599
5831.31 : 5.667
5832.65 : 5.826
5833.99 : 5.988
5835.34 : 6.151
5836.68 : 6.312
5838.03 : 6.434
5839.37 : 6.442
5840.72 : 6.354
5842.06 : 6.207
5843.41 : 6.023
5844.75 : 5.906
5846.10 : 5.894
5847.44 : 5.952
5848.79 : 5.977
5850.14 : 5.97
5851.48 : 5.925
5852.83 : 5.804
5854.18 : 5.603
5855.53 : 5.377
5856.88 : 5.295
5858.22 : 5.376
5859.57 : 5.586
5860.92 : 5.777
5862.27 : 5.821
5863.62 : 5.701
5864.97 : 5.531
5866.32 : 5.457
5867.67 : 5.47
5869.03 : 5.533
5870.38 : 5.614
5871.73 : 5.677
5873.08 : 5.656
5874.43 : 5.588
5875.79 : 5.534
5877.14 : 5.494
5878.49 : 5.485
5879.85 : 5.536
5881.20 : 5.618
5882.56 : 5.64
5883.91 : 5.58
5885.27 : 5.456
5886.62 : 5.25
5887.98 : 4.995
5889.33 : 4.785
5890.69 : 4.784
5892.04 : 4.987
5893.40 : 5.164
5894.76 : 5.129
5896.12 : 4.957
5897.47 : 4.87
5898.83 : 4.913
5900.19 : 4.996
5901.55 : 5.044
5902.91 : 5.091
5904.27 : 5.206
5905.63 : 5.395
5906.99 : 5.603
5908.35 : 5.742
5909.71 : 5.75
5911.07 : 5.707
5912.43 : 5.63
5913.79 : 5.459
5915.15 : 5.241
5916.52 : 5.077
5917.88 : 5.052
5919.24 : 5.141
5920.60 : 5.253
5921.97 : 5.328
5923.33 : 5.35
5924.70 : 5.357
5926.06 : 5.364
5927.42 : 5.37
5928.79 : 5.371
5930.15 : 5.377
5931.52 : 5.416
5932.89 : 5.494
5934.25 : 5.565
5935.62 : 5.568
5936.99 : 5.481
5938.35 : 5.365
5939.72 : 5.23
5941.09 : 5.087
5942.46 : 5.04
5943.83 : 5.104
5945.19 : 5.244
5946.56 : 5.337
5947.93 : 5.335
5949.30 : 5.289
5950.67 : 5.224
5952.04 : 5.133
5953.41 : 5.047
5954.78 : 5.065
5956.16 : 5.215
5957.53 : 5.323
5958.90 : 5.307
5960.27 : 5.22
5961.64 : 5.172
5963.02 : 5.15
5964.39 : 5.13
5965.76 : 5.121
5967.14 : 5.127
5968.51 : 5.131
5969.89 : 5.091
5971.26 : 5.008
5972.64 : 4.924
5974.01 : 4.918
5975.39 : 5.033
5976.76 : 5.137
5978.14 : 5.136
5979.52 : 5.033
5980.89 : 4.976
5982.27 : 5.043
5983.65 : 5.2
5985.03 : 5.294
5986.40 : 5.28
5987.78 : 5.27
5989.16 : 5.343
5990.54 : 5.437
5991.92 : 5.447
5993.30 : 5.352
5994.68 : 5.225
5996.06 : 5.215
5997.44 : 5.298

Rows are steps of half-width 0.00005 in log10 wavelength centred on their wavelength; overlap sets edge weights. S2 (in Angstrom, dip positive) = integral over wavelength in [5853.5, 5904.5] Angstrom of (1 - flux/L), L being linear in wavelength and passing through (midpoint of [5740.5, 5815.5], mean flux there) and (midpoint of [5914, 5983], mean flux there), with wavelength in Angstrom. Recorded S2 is 8.0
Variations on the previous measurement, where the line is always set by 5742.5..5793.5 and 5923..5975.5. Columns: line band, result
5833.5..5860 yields 4.54 Angstrom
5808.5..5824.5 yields 3.05 Angstrom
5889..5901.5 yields 2.56 Angstrom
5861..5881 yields 3.32 Angstrom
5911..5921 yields 0.96 Angstrom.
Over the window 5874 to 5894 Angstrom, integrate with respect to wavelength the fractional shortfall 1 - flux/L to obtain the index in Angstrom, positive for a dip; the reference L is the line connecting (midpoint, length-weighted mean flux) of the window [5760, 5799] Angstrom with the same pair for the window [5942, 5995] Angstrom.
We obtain 3.3 Angstrom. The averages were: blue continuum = 7.82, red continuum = 5.18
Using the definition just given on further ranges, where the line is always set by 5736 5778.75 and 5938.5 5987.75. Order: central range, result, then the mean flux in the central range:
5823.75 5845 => 4.8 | 6.01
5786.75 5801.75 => 4.0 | 6.31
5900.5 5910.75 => 1.5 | 5.4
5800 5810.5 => 2.2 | 6.62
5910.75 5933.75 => 2.4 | 5.35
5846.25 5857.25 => 2.5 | 5.76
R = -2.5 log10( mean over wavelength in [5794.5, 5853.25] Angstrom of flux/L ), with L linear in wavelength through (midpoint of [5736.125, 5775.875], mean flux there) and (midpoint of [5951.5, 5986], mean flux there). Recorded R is 0.29 mag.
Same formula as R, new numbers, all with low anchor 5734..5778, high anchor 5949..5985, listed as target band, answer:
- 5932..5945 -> 0.07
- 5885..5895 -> 0.30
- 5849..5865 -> 0.28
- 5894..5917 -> 0.20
